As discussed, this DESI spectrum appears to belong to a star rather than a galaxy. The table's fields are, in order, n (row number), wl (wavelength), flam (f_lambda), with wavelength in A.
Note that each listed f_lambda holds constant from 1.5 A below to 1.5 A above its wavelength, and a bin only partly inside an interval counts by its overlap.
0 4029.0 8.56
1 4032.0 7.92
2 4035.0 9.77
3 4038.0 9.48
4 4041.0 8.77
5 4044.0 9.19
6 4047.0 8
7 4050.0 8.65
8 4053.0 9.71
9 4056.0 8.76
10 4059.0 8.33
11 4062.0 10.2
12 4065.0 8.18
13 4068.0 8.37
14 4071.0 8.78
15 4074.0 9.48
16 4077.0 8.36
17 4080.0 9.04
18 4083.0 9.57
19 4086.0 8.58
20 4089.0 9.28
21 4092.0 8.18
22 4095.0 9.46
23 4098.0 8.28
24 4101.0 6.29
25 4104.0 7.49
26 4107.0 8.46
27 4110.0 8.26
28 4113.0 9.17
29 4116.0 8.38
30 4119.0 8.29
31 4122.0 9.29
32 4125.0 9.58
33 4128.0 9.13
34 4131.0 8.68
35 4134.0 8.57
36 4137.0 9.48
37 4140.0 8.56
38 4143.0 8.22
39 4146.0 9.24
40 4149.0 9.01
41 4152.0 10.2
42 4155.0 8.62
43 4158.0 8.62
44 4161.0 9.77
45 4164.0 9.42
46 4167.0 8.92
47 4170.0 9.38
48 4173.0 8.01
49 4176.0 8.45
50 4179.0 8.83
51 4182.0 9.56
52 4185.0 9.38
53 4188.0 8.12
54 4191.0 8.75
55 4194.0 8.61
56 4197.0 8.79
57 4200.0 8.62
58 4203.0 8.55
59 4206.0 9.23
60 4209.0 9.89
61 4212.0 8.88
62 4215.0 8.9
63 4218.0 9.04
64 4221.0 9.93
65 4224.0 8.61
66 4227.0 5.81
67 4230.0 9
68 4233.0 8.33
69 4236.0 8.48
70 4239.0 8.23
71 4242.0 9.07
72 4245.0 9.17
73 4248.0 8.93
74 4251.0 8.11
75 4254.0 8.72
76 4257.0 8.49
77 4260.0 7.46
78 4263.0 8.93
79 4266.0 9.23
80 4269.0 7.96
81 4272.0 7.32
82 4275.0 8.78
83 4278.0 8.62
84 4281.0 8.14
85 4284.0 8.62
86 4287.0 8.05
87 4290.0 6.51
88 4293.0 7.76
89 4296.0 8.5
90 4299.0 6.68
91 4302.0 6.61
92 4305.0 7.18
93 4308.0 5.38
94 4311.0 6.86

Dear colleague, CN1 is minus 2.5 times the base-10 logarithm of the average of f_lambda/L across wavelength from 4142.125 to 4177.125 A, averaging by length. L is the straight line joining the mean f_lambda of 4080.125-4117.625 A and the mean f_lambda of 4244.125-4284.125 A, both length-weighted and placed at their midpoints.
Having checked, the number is -0.07 mag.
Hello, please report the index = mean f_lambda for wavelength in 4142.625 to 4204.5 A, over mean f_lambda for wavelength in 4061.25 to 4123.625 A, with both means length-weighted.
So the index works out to 1.0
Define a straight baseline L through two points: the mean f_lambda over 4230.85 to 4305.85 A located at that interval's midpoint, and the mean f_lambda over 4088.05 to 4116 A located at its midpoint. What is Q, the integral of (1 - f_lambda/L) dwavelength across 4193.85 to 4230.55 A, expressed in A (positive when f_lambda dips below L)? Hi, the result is -2.4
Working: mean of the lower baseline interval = 8.3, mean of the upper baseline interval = 8.17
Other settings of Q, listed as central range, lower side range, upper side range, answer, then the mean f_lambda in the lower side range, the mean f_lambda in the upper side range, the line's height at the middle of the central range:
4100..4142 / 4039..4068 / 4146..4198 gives 1.7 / 8.85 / 8.98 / 8.92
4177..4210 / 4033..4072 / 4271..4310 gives -3.3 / 8.93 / 7.54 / 8.11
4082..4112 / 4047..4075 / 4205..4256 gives 1.6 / 8.88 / 8.72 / 8.85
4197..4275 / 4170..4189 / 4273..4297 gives -1.7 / 8.79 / 8.1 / 8.42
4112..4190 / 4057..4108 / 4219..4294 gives -4.1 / 8.61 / 8.34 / 8.5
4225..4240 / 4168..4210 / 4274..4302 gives 0.8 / 8.86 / 7.88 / 8.43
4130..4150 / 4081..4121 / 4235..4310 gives -1.1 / 8.46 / 8.03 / 8.36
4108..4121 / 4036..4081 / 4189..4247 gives 0.4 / 8.89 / 8.73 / 8.84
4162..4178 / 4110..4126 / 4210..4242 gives -0.3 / 8.86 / 8.57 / 8.72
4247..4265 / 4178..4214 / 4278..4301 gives -0.6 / 8.94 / 7.78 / 8.2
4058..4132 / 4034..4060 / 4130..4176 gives 2.3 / 8.96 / 8.97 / 8.96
